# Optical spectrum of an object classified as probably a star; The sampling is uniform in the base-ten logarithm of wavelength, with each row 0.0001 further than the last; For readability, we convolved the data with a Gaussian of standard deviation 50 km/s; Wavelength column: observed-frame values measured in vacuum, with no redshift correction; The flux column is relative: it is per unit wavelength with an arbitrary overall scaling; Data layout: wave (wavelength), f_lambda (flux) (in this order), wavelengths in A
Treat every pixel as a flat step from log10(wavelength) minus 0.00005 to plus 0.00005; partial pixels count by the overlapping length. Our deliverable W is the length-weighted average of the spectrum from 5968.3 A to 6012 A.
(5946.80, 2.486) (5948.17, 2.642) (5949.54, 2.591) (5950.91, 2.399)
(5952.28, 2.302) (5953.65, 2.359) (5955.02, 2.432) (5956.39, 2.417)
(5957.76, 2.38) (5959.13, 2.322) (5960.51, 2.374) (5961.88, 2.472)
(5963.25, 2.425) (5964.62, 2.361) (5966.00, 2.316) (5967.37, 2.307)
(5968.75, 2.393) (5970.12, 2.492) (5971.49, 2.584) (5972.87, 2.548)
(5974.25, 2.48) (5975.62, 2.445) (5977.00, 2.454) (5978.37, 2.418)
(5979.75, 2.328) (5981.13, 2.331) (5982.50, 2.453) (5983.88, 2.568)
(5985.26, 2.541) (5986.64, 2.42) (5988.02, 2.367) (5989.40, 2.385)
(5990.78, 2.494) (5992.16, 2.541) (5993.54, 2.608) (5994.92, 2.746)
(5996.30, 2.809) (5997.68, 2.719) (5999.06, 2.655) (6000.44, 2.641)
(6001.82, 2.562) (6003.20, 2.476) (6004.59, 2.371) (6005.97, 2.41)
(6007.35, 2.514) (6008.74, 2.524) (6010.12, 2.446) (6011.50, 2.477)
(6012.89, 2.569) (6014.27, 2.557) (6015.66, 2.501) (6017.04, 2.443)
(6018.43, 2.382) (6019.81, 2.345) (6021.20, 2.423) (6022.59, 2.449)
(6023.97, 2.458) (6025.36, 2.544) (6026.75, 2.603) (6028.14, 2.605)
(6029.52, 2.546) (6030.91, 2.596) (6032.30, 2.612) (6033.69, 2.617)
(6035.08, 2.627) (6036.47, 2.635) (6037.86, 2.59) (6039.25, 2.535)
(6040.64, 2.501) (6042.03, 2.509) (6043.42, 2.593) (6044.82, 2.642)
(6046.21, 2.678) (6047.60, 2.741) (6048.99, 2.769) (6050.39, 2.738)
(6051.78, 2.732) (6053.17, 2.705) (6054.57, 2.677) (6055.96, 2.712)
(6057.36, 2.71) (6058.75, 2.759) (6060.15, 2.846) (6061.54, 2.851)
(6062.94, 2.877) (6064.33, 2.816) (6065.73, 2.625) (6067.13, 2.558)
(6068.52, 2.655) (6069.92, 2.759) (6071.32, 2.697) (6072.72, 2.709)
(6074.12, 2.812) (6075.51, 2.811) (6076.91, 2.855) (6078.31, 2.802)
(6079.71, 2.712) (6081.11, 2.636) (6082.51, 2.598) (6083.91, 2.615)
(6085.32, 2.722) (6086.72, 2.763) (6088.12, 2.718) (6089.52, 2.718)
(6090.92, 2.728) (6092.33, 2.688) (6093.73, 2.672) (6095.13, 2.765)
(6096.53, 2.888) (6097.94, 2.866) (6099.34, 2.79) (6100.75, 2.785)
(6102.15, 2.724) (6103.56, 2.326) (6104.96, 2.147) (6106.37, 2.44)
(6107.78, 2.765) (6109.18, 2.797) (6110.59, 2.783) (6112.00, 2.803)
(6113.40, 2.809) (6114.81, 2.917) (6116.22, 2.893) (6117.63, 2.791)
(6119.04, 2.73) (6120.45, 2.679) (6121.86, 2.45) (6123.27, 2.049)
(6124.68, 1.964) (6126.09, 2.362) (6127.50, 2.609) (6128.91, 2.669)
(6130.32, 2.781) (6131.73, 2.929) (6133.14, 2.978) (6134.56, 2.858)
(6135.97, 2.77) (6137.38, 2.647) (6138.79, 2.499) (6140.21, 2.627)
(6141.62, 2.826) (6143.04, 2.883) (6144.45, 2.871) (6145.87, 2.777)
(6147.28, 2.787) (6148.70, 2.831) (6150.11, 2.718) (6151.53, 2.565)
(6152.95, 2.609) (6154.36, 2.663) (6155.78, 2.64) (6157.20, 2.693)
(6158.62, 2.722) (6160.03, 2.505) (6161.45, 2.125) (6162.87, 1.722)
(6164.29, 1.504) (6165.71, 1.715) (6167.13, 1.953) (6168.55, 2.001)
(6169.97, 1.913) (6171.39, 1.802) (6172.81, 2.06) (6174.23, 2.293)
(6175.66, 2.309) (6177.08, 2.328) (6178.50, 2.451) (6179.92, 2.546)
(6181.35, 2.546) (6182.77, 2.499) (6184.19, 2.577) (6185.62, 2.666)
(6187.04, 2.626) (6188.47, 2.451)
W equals 2.51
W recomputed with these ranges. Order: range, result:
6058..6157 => 2.7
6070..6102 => 2.74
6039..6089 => 2.71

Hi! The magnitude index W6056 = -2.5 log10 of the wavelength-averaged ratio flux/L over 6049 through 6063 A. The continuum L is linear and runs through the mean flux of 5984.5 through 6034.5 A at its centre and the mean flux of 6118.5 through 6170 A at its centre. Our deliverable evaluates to -0.10 mag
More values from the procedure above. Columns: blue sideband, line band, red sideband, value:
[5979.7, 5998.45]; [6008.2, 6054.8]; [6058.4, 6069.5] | 0.035 mag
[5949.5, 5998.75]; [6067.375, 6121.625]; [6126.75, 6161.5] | -0.031 mag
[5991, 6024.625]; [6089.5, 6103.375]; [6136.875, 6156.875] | -0.042 mag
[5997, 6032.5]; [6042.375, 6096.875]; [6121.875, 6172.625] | -0.095 mag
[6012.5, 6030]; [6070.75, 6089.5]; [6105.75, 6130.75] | -0.063 mag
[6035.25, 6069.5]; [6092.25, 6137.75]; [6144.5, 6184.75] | -0.070 mag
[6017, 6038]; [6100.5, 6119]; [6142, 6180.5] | -0.109 mag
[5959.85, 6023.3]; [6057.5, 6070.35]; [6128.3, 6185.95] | -0.111 mag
